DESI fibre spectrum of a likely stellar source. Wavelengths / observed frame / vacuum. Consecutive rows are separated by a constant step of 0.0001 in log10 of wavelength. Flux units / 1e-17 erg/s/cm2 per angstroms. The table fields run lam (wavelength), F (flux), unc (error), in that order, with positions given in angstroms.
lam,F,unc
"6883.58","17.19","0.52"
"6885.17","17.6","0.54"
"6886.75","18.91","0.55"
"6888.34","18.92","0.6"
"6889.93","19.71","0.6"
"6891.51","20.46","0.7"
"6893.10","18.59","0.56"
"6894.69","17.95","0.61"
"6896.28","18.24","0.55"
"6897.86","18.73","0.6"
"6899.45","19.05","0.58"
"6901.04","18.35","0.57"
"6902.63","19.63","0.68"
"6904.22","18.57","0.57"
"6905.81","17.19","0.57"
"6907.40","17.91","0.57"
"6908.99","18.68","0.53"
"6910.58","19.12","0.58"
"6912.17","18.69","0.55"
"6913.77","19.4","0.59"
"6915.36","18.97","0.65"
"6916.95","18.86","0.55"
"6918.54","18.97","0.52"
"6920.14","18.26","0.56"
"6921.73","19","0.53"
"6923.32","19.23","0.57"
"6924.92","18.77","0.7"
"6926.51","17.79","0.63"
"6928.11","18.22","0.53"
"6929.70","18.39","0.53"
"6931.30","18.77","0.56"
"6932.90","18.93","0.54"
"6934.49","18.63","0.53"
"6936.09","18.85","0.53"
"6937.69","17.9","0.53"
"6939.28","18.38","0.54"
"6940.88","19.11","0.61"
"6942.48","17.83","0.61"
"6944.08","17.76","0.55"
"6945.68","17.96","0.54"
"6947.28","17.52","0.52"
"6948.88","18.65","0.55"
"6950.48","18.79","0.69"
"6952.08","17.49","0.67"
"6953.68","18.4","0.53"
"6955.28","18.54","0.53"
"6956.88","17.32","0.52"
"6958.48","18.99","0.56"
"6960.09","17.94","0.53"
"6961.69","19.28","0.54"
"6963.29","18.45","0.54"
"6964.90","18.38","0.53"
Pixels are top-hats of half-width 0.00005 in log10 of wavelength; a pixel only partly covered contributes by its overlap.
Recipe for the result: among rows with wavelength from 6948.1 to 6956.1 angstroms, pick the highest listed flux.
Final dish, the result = 18.79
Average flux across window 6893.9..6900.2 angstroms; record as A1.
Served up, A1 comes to 18.5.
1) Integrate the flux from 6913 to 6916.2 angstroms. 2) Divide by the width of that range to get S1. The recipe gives 19.2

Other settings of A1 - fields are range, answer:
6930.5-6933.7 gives 18.9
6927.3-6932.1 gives 18.4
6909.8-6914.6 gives 19.1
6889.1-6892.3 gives 20.1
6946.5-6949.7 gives 18.1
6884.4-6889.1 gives 18.5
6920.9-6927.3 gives 18.7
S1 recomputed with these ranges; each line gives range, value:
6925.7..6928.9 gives 18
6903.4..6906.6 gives 17.9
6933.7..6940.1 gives 18.4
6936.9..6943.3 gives 18.3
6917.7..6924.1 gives 18.9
